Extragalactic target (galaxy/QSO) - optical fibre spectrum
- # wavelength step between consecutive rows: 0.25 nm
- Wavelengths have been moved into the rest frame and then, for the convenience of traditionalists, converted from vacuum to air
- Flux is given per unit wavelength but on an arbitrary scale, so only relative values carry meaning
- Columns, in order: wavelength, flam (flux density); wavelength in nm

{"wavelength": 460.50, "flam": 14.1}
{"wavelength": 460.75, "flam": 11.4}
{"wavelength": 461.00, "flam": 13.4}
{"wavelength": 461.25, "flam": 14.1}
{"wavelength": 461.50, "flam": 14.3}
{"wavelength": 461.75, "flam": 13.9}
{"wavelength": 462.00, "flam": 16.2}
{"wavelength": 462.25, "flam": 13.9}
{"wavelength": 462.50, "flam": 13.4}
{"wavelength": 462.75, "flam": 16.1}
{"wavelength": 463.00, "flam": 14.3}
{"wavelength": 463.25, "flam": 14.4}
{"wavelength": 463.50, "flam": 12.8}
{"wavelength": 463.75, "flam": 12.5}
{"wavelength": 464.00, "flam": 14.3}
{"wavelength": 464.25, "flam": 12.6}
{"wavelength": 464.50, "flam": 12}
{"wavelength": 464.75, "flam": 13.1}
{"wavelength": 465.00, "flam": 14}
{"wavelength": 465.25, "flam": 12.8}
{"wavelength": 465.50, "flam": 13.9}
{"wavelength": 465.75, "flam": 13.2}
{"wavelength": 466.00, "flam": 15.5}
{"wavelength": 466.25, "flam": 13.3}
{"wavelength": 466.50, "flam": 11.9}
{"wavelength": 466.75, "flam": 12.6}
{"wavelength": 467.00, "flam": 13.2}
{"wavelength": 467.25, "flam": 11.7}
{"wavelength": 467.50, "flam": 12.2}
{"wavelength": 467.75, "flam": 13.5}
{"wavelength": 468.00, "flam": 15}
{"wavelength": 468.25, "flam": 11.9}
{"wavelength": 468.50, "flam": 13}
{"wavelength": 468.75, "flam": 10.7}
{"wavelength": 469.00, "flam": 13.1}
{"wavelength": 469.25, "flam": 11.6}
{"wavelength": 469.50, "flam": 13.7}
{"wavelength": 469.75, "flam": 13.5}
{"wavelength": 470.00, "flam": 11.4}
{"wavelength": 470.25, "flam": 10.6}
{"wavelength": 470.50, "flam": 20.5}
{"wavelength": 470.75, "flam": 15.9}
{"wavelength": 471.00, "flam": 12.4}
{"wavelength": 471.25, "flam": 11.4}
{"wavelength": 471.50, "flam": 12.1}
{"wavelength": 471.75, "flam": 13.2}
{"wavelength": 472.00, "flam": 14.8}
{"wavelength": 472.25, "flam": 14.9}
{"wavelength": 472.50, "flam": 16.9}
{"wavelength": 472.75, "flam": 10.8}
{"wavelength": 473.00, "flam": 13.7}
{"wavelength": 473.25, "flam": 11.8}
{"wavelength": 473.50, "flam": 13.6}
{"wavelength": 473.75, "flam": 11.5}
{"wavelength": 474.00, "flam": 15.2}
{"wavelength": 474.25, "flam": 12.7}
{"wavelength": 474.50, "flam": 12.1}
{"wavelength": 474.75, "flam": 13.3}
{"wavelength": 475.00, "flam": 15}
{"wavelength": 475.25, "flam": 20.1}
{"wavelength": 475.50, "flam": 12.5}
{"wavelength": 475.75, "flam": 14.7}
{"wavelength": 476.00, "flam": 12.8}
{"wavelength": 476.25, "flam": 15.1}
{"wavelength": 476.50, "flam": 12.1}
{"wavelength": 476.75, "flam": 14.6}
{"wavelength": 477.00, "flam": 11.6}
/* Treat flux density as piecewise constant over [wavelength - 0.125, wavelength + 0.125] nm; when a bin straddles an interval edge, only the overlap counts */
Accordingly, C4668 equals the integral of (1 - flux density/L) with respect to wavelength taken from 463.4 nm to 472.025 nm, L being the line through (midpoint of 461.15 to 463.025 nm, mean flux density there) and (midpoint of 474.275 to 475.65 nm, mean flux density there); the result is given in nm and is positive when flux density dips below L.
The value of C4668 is 0.824 nm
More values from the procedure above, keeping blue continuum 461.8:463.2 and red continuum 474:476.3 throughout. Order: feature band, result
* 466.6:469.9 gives 0.41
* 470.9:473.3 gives 0.19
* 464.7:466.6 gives 0.14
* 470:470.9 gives -0.03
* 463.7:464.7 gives 0.12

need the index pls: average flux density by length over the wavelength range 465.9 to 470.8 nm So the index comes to 13.2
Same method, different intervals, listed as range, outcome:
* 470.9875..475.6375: 13.6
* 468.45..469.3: 12.1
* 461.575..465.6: 13.8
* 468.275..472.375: 13.3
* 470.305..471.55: 14.4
